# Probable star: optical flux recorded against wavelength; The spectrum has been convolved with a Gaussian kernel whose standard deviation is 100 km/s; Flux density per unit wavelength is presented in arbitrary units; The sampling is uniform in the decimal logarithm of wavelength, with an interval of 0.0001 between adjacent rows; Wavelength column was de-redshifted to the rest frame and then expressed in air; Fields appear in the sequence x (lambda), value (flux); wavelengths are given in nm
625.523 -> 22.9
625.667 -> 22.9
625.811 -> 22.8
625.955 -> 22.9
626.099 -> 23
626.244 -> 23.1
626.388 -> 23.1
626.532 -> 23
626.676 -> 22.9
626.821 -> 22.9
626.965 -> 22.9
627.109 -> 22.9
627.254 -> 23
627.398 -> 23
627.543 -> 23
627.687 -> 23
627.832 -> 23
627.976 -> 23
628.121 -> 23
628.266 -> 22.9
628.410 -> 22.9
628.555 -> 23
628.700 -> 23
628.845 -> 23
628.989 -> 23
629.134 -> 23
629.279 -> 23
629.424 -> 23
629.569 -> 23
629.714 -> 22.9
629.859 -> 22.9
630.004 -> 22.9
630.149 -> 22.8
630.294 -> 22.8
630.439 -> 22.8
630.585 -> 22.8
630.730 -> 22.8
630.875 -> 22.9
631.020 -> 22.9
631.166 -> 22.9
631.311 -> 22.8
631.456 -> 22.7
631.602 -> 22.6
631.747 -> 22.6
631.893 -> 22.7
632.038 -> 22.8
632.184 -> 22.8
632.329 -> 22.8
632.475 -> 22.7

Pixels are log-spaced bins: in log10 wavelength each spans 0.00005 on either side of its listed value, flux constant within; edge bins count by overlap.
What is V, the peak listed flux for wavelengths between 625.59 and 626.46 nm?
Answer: 23.1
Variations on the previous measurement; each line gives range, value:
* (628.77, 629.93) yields 23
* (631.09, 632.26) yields 22.9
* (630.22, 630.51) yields 22.8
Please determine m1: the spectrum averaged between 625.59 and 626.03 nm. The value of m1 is 22.9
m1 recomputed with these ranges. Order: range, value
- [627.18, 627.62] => 23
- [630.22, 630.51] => 22.8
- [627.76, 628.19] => 23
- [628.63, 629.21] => 23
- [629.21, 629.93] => 23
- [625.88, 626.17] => 23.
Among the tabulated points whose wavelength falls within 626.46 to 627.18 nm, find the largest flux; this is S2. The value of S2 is 23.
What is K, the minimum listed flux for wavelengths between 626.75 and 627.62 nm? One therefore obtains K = 22.9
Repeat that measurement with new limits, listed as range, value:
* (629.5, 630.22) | 22.8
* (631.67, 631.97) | 22.6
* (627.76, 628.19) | 23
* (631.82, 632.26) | 22.7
